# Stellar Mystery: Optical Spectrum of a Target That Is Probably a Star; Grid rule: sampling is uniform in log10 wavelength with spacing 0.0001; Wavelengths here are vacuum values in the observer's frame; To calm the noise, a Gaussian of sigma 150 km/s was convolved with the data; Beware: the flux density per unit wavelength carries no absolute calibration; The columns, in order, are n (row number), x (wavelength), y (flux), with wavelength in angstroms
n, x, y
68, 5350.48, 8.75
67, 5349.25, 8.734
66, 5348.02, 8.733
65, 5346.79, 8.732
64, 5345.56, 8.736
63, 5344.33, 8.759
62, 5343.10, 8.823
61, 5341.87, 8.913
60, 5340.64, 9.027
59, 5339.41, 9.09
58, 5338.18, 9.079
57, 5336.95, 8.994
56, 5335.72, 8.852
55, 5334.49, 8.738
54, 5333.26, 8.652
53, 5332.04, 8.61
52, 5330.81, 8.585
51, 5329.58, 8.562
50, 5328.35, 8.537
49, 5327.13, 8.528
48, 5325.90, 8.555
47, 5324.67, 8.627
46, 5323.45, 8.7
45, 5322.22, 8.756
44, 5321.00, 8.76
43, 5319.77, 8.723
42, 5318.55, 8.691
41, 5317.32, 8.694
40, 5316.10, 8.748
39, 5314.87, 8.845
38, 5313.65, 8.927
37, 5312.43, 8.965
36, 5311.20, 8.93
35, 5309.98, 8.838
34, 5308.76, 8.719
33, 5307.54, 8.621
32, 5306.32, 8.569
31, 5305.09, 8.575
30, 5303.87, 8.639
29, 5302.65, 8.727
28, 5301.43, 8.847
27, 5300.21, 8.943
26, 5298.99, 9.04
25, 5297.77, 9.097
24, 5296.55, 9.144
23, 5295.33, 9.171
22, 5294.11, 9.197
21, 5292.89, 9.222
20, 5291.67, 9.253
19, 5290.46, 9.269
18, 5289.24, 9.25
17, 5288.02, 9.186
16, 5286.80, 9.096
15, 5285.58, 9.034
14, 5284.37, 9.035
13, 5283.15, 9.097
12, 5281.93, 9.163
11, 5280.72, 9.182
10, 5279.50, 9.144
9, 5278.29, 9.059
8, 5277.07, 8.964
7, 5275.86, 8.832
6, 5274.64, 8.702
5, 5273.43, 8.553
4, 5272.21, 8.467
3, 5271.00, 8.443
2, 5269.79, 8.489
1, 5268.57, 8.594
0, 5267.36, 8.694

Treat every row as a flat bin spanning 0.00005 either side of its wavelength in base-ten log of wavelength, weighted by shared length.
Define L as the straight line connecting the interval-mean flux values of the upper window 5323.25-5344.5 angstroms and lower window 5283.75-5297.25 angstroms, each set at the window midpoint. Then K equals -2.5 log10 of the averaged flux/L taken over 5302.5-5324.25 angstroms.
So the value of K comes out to 0.025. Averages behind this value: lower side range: 9.17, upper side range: 8.76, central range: 8.75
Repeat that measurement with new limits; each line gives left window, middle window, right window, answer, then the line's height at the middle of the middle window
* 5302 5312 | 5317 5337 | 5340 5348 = 0.01 mag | 8.77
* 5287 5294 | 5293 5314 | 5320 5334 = 0.02 mag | 9.01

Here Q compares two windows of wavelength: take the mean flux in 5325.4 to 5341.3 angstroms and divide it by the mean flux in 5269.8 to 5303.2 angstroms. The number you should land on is 0.97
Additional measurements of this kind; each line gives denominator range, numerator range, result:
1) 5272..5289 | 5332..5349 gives 0.99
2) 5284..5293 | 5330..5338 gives 0.95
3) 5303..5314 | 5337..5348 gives 1.02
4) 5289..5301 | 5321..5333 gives 0.94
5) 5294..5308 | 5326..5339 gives 0.98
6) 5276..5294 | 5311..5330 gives 0.95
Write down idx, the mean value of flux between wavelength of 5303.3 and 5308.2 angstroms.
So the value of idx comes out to 8.6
